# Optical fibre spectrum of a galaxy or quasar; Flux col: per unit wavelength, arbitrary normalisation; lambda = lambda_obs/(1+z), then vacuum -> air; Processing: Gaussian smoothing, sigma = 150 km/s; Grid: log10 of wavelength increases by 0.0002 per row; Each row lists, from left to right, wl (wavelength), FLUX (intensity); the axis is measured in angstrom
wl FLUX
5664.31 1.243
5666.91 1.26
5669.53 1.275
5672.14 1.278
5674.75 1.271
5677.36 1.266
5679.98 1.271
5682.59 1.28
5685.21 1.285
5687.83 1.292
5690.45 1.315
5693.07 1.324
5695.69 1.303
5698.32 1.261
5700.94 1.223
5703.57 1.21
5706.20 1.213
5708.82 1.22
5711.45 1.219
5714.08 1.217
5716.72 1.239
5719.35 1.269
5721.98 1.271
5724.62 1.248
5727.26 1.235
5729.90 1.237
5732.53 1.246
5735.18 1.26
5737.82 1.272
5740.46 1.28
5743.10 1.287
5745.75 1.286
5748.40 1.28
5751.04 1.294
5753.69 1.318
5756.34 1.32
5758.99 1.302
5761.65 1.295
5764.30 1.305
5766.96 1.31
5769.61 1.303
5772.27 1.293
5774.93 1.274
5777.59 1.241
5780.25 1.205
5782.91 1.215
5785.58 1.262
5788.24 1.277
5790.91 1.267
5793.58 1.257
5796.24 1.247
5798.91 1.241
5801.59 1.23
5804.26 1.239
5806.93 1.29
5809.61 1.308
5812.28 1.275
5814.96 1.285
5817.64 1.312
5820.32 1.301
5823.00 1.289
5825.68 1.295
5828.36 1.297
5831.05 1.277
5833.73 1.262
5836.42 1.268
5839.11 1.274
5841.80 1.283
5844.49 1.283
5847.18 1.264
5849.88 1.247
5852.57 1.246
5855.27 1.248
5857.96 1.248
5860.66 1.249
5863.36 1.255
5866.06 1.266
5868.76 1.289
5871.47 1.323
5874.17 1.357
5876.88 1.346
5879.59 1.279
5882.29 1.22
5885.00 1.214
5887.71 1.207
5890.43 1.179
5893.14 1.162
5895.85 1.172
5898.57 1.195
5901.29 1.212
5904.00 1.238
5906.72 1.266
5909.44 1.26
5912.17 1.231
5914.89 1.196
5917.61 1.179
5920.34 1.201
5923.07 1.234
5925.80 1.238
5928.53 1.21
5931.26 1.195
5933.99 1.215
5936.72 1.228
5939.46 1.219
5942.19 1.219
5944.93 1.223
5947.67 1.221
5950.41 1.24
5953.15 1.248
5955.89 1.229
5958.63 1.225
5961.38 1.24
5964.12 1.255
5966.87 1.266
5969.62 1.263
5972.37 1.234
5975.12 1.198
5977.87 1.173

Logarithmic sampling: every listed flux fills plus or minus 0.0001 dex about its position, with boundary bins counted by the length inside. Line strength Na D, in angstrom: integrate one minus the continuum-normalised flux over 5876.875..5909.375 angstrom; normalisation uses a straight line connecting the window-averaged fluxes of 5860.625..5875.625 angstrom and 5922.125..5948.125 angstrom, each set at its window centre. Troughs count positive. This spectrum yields 1.2 angstrom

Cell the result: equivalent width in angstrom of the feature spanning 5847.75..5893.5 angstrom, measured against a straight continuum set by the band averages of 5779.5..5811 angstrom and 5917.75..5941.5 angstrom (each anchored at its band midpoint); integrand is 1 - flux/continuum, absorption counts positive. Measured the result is -0.9 angstrom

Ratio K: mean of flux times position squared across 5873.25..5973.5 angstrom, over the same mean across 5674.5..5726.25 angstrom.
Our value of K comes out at 1.05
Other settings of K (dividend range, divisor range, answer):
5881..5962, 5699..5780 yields 1.02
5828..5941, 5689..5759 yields 1.04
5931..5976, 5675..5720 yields 1.07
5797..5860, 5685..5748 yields 1.05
